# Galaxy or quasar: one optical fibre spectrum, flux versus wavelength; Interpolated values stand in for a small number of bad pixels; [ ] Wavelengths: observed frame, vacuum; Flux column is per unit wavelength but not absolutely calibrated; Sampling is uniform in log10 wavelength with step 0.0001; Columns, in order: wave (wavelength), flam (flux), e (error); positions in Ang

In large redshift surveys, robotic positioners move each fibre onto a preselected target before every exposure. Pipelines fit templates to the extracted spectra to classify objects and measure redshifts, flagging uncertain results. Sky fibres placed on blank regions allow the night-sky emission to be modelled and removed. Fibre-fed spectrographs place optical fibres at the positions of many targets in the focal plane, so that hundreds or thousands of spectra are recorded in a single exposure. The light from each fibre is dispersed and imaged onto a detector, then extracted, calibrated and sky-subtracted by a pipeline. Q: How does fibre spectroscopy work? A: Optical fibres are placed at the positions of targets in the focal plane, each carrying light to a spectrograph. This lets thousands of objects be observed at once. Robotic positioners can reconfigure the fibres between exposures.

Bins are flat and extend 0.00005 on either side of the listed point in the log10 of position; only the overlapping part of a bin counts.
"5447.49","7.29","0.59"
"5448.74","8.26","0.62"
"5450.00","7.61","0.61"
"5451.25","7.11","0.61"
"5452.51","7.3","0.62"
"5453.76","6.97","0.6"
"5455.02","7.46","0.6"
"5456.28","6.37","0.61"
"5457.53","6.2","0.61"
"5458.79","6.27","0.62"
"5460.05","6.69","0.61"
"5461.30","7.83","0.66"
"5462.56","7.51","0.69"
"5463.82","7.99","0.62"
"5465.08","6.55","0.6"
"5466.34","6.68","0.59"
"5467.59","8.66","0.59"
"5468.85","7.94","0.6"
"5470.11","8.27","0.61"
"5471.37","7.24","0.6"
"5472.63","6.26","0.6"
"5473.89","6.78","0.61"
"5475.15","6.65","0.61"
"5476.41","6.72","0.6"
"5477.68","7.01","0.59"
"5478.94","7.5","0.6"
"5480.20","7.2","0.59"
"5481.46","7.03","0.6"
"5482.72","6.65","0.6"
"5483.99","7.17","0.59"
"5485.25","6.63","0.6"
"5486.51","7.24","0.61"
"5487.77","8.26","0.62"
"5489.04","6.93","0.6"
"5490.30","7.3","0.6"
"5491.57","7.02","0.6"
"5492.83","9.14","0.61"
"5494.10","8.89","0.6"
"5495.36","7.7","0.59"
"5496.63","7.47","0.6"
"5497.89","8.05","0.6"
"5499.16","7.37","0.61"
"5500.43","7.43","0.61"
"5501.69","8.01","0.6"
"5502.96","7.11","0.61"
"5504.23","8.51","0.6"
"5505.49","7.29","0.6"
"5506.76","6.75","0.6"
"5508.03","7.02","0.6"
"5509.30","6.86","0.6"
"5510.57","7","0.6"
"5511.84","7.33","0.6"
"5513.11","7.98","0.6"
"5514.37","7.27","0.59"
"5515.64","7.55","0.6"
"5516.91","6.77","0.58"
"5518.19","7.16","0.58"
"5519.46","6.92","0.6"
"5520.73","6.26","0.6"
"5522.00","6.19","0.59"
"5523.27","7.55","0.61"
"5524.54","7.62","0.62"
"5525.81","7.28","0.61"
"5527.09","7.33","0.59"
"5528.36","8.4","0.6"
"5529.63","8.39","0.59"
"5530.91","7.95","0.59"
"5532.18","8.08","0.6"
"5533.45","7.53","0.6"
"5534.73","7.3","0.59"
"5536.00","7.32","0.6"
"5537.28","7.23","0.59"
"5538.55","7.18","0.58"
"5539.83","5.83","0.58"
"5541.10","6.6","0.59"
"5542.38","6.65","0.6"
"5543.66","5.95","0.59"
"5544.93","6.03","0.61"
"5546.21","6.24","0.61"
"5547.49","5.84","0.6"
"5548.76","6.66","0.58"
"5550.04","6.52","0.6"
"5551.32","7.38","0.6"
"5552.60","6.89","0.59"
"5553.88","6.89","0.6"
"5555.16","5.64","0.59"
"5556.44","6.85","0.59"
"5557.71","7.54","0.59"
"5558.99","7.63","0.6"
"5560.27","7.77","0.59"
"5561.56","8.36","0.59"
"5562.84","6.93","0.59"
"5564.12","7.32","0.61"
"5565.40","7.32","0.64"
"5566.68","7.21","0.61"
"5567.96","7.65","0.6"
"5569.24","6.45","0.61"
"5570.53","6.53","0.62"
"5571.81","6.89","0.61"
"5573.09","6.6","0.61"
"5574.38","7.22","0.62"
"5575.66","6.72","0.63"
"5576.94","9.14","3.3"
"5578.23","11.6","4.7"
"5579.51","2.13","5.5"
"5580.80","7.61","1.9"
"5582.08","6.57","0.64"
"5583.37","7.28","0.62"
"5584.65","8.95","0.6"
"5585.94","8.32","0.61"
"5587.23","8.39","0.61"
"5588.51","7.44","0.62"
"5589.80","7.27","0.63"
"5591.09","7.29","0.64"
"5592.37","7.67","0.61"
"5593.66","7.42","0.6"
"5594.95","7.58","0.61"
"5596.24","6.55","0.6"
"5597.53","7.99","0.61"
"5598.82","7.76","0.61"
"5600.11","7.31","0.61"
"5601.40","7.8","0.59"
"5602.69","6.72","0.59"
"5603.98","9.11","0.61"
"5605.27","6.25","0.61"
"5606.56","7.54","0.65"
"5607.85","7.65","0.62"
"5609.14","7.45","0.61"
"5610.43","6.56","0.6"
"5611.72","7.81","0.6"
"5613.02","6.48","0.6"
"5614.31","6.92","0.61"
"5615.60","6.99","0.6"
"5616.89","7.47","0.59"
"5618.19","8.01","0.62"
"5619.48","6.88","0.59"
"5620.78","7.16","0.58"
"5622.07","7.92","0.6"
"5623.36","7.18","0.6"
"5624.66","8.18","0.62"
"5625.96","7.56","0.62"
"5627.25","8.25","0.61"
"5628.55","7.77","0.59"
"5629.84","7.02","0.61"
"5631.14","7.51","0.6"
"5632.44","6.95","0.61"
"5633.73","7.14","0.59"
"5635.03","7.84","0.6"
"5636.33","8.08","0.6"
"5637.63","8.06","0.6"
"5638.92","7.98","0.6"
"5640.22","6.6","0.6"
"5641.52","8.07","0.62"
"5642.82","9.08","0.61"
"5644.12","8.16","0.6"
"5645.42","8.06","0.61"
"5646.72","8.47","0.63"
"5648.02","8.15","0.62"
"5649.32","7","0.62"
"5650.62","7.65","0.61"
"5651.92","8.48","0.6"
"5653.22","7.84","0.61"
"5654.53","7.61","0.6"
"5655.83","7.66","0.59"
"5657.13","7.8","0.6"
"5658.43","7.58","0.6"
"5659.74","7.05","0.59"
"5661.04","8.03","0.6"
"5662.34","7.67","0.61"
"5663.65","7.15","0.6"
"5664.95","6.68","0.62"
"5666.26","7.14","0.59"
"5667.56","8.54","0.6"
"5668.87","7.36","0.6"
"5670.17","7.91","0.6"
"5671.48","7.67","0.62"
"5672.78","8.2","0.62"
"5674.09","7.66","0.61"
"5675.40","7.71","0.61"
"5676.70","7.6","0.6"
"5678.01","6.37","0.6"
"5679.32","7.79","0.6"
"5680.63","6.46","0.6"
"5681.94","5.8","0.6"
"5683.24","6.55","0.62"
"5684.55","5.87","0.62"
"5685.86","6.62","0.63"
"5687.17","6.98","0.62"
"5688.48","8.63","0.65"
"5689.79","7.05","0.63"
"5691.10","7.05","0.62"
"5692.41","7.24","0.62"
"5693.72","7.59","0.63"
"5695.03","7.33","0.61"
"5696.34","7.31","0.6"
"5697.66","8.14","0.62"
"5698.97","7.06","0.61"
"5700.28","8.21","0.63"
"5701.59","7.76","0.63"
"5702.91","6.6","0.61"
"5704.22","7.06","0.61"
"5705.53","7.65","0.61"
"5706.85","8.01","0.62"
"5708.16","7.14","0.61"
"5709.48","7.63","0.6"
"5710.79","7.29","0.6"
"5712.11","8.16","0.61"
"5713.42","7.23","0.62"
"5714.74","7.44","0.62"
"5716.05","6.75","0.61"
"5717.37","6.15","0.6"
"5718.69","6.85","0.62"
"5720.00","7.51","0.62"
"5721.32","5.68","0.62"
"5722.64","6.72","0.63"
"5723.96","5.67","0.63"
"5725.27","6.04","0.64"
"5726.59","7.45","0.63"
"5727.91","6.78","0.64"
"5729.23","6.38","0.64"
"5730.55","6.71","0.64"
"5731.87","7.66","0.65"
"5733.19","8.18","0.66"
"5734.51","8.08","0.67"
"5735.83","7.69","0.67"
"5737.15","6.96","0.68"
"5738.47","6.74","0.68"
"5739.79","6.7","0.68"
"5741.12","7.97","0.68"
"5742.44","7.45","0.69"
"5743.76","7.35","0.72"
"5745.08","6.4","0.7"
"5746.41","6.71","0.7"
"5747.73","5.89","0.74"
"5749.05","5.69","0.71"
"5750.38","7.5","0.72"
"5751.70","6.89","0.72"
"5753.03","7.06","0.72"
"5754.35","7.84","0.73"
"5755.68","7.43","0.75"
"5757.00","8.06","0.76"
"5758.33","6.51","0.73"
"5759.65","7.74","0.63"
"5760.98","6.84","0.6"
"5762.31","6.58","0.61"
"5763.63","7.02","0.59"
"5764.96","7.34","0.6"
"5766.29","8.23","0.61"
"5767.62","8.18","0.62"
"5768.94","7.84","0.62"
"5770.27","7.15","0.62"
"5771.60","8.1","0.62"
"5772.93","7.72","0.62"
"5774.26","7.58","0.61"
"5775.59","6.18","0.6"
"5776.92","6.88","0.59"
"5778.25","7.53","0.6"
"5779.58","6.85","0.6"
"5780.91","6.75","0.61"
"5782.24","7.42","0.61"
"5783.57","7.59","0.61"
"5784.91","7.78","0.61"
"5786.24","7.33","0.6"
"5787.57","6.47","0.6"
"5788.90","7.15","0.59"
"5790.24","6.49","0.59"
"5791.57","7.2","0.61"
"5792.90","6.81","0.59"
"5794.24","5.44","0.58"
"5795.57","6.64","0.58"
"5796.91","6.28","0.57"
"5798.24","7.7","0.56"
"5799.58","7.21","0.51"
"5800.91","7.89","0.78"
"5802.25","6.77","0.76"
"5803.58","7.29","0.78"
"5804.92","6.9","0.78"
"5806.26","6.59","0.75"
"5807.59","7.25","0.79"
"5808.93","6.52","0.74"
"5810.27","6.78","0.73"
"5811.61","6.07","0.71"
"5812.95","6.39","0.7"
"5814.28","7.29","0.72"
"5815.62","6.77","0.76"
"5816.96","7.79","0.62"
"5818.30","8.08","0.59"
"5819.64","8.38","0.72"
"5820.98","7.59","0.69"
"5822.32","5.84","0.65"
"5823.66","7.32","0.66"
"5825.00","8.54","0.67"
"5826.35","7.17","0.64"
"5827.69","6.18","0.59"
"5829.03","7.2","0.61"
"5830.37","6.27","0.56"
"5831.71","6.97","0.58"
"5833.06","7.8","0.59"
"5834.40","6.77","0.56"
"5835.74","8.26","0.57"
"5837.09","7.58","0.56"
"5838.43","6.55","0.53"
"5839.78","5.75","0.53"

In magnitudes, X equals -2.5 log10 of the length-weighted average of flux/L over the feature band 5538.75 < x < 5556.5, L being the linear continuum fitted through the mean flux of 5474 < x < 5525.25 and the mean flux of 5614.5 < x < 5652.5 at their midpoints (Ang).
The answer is 0.160 mag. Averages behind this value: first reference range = 7.31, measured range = 6.43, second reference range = 7.7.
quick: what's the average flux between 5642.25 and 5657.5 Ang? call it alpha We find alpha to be 7.99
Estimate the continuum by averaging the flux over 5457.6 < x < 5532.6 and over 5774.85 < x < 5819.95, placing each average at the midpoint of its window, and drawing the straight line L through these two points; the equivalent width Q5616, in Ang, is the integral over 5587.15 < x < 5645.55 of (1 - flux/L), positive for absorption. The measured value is -2.5 Ang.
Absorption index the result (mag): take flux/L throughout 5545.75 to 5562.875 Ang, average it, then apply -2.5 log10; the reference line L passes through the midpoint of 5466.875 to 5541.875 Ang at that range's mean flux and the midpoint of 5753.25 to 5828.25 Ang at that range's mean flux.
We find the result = 0.057 mag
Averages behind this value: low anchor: 7.36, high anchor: 7.17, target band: 6.95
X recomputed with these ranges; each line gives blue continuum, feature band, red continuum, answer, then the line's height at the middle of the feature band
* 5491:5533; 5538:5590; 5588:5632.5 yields 0.06 mag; 7.46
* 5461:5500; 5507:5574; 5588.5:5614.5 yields 0.05 mag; 7.38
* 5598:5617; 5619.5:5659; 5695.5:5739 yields -0.07 mag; 7.28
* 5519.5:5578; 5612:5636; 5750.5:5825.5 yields -0.04 mag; 7.13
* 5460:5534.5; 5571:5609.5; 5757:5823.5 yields -0.02 mag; 7.31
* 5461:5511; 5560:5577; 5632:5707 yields 0.03 mag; 7.44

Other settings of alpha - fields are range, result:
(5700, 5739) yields 7.13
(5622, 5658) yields 7.79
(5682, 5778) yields 7.17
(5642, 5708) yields 7.5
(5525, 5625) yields 7.26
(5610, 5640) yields 7.46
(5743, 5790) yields 7.18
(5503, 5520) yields 7.26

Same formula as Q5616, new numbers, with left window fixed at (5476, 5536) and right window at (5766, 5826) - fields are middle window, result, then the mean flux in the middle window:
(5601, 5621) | 0.06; 7.3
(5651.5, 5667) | -0.58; 7.55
